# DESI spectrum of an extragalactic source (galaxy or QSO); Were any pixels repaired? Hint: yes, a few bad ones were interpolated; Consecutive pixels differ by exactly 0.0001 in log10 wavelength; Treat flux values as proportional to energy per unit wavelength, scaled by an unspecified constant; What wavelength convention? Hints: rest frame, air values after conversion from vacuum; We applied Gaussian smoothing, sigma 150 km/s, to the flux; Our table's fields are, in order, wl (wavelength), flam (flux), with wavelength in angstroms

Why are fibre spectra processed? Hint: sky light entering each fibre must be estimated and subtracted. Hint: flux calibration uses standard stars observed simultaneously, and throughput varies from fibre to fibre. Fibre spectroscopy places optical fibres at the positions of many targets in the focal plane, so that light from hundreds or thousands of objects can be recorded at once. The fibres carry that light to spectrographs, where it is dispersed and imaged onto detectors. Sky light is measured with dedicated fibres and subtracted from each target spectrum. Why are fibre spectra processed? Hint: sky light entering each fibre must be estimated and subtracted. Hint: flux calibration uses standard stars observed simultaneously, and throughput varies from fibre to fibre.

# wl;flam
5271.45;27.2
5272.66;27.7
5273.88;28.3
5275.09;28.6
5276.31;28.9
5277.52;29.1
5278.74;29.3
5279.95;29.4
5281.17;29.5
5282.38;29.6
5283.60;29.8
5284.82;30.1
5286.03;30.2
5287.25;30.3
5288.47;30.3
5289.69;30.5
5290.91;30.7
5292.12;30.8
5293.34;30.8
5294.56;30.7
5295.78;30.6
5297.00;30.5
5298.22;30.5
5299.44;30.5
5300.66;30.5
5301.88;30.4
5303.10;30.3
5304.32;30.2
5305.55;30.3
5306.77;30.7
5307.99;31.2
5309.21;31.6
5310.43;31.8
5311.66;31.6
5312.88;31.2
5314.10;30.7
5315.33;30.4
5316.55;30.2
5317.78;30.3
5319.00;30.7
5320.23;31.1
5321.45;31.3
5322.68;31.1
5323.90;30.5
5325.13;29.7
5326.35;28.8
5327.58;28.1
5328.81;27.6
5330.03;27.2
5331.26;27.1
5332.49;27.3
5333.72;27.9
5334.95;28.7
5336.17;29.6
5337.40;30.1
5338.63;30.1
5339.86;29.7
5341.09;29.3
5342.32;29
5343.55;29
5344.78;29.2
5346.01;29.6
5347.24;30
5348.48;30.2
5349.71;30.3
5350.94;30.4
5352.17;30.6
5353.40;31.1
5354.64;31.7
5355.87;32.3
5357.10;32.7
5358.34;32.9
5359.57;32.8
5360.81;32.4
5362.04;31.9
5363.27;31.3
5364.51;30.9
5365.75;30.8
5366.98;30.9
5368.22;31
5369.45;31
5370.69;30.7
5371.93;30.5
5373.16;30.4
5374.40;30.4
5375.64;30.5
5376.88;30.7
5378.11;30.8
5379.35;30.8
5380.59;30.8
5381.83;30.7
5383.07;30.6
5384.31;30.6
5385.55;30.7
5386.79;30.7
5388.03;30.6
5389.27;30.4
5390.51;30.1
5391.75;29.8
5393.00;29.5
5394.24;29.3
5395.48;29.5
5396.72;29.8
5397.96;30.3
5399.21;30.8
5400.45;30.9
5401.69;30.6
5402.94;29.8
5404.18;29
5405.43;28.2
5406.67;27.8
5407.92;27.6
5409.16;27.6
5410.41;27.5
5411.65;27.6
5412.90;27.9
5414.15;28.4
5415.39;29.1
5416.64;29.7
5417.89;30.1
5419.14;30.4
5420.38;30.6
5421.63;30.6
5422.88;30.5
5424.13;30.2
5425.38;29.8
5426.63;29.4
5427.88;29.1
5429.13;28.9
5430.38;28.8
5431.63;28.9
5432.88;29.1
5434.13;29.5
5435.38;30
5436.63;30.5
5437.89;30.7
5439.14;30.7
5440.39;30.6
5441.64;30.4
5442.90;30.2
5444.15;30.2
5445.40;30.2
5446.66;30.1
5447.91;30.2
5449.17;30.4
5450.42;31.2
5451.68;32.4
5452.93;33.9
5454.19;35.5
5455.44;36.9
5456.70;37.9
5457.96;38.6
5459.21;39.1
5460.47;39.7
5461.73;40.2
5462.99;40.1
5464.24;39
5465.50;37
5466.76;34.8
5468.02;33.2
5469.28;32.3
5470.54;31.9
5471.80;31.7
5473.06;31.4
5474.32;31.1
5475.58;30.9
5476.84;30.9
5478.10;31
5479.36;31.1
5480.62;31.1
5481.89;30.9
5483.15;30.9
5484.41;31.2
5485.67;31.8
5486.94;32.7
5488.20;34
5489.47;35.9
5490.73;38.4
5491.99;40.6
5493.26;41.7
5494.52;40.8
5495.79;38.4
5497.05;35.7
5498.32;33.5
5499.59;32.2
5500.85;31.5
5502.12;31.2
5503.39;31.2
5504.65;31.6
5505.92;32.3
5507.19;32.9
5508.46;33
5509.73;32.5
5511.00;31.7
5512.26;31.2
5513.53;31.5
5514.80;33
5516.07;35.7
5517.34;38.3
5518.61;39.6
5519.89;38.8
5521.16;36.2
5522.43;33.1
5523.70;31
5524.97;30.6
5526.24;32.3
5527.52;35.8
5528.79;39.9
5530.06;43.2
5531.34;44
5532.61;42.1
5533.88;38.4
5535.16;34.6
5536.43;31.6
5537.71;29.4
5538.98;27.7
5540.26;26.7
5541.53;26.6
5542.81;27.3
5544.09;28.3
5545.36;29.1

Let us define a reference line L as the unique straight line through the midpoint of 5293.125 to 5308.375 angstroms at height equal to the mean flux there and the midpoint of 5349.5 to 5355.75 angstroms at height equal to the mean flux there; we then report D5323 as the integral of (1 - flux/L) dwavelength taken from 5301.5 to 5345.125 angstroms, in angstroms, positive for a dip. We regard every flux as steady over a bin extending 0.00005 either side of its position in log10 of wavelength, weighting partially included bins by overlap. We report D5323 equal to 1.3 angstroms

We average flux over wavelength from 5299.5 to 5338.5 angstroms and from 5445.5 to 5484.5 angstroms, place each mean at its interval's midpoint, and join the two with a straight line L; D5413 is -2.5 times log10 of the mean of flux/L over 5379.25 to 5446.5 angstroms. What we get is 0.09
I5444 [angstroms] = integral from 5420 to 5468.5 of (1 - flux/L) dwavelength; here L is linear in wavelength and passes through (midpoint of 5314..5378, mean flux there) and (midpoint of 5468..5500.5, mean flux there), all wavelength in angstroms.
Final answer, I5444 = 0.2 angstroms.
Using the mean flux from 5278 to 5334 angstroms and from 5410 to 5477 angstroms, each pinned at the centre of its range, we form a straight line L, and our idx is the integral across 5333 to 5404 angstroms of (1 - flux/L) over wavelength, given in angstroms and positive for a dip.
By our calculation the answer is 1.0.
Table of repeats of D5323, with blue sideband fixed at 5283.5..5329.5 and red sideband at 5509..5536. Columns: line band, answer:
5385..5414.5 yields 3.1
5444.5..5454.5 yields 0.7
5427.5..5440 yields 1.5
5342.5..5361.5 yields 0.4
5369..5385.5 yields 0.8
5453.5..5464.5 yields -1.4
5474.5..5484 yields 1.0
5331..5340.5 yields 0.7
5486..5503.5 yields -0.2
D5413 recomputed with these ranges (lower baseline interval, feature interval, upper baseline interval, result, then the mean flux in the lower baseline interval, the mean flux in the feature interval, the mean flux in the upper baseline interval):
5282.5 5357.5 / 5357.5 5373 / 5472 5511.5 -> -0.01 mag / 30.1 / 31.4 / 33.3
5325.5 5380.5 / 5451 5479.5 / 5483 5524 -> -0.05 mag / 30.2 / 34.9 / 34.4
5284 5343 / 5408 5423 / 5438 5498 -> 0.13 mag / 30.1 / 29.1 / 34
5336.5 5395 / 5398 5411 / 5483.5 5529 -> 0.09 mag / 30.6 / 29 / 34.4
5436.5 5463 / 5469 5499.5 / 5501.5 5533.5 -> 0.02 mag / 33.5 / 33.7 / 34.9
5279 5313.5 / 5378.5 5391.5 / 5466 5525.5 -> 0.05 mag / 30.5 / 30.6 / 33.6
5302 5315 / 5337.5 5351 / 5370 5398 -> 0.03 mag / 30.9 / 29.7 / 30.4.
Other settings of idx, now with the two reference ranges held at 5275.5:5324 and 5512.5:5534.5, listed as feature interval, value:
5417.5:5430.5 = 1.5 angstroms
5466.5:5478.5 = 1.1 angstroms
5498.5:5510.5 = 1.3 angstroms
